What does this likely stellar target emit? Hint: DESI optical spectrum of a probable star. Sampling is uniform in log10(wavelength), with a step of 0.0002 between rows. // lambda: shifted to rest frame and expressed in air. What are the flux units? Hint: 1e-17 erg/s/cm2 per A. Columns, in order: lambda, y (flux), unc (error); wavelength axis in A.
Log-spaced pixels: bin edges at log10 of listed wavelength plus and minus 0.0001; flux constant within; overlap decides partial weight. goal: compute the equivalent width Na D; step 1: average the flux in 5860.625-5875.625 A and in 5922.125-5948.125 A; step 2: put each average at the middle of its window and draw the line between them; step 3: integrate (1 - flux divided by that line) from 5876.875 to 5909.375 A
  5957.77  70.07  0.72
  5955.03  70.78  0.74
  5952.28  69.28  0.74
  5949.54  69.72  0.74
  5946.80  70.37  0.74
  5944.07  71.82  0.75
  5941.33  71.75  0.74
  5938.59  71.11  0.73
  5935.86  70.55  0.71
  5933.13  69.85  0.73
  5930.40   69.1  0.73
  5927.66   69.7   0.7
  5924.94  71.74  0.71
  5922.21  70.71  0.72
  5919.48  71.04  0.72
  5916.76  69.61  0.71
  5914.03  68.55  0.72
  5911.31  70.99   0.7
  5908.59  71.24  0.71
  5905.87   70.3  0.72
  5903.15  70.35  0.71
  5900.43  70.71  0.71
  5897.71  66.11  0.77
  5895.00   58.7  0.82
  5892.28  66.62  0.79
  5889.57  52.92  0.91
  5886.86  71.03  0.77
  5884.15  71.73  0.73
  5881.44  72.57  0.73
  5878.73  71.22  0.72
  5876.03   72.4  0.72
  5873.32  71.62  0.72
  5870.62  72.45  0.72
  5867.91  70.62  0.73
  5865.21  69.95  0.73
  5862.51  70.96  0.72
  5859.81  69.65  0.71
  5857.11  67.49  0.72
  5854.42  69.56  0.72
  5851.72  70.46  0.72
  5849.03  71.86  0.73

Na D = 1.4 A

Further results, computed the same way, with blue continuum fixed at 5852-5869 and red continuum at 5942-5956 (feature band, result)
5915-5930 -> -0.04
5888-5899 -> 1.38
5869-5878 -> -0.28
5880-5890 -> 0.22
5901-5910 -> -0.07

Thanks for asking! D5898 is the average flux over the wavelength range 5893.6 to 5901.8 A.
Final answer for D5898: 65.1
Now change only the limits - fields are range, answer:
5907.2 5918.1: 70.1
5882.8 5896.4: 64.2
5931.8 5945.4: 71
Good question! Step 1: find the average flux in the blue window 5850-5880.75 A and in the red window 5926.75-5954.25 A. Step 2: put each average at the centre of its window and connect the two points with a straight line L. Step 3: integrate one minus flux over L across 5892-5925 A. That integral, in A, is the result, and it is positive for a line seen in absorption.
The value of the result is 0.7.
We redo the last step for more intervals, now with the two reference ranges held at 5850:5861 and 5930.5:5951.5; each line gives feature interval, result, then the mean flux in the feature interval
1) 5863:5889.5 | -0.3 A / 70.6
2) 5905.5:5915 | 0.0 A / 70.4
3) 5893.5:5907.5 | 0.5 A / 67.3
